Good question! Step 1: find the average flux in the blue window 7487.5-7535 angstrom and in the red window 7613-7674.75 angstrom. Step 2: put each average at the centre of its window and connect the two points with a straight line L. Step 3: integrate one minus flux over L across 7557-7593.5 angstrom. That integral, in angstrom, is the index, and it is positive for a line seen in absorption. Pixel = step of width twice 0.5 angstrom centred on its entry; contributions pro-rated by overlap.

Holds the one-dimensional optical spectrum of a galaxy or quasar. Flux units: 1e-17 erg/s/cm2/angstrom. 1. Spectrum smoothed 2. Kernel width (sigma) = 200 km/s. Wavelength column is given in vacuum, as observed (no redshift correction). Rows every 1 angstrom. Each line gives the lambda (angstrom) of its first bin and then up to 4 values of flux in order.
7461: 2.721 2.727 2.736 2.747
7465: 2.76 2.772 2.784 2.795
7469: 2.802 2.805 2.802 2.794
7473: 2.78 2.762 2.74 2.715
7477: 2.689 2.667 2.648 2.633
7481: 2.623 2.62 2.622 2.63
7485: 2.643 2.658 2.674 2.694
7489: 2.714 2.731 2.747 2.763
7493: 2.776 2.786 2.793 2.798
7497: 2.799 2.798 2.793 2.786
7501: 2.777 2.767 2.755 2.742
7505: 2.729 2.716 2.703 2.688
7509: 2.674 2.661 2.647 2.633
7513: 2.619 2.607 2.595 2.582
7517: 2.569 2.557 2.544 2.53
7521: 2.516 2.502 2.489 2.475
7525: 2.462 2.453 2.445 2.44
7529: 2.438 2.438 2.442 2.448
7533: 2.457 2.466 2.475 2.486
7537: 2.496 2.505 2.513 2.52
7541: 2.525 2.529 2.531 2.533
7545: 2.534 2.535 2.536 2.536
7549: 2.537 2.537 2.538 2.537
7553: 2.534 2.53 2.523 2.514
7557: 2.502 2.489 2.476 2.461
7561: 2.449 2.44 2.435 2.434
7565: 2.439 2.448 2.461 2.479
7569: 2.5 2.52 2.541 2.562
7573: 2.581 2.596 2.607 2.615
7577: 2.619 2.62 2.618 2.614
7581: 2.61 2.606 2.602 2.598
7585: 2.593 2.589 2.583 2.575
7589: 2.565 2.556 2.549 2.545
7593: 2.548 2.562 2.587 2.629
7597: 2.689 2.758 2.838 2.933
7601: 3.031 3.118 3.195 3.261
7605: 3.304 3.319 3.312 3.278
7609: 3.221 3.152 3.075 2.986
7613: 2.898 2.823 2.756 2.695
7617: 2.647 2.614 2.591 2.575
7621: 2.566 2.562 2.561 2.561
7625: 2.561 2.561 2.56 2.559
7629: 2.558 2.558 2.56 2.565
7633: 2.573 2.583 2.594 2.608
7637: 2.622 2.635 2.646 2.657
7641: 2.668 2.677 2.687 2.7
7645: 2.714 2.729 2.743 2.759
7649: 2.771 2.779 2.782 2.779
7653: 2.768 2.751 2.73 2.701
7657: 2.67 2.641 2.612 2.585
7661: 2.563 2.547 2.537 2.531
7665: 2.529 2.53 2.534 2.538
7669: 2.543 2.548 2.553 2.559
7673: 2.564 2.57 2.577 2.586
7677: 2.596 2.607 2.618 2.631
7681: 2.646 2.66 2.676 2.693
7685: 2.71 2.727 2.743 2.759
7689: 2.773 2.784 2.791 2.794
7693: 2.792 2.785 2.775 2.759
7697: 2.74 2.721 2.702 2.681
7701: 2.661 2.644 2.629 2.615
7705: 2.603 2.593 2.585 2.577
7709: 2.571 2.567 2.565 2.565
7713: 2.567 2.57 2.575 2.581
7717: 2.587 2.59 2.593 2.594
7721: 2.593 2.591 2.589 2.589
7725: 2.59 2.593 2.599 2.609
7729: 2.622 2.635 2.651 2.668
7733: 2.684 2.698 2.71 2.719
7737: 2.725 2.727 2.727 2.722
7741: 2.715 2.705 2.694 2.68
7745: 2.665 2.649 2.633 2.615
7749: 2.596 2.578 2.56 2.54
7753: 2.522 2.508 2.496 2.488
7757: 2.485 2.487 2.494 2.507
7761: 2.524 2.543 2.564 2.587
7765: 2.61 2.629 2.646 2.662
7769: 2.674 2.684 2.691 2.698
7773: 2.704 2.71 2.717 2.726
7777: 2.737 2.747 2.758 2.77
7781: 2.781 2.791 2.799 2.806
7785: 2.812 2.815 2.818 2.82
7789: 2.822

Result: 1.20 angstrom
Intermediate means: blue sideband 2.63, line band 2.54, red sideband 2.63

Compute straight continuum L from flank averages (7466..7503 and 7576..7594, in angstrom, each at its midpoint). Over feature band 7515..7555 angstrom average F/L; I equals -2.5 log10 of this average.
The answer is 0.06 mag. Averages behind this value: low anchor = 2.73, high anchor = 2.59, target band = 2.51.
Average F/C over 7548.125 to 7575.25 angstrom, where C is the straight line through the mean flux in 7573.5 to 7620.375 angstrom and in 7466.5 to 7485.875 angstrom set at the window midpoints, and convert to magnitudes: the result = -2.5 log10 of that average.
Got 0.11 mag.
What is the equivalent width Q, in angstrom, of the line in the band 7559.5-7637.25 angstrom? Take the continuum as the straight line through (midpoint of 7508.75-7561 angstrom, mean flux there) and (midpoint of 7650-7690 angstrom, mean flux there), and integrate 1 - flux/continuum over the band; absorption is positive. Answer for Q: -3.2 angstrom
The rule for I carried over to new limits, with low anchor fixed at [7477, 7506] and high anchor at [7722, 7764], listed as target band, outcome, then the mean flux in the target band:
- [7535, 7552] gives 0.07 mag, 2.52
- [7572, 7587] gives 0.03 mag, 2.6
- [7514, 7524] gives 0.07 mag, 2.54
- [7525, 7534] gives 0.11 mag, 2.45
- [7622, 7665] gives 0.01 mag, 2.64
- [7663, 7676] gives 0.04 mag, 2.55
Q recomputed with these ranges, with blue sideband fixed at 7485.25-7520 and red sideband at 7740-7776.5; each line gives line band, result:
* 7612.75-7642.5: 0.4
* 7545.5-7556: 0.6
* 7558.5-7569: 0.9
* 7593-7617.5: -2.7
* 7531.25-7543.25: 0.9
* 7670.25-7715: -0.3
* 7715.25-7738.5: -0.1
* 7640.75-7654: -0.4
